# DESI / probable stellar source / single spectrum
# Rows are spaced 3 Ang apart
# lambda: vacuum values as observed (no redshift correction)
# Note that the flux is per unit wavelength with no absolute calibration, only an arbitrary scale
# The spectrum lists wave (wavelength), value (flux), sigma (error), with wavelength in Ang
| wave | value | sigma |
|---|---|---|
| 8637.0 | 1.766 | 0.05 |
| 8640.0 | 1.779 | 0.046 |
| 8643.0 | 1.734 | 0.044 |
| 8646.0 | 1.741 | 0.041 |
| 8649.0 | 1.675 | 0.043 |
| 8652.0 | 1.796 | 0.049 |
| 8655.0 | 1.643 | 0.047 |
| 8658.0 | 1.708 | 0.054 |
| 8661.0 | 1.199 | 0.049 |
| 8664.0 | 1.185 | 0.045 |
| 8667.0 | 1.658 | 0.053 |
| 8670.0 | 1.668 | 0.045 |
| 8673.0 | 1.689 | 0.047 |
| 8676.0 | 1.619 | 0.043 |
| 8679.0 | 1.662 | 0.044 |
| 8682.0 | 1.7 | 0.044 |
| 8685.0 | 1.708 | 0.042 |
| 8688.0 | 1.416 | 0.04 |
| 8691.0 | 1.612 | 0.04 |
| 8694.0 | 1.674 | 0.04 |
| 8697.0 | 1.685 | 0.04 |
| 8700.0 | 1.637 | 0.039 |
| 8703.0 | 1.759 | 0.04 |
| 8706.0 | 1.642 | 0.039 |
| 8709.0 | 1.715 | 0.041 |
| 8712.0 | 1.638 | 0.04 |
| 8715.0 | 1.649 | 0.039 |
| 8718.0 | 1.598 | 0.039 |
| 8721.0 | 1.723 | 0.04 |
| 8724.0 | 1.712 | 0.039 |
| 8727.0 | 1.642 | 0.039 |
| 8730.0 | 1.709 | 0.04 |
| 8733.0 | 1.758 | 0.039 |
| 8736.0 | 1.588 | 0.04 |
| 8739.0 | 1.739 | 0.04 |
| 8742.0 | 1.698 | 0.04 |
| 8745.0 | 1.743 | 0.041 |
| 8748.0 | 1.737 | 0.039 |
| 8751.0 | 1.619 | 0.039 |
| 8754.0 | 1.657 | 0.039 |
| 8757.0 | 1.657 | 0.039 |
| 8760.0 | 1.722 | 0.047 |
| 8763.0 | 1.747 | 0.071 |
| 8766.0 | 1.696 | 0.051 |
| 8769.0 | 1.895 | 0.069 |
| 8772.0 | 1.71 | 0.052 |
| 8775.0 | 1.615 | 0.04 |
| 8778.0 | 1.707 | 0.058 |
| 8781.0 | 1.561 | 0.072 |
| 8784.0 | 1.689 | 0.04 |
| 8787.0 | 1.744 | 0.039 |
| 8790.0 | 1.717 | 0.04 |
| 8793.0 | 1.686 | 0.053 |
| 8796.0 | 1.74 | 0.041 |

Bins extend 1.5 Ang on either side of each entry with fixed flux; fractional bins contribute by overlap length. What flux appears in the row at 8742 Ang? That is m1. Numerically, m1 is 1.698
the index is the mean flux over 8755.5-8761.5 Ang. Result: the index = 1.69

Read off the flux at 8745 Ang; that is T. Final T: 1.743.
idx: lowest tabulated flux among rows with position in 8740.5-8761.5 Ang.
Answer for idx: 1.619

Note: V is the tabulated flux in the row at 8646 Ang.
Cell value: 1.741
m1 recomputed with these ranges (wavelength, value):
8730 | 1.709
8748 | 1.737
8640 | 1.779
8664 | 1.185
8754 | 1.657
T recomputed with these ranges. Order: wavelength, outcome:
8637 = 1.766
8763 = 1.747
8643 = 1.734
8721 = 1.723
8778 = 1.707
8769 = 1.895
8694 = 1.674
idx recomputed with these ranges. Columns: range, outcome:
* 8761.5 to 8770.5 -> 1.696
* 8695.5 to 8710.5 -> 1.637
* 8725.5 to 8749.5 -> 1.588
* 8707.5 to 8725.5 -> 1.598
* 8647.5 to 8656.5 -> 1.643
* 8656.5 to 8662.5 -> 1.199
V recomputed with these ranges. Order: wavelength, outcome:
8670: 1.668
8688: 1.416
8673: 1.689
